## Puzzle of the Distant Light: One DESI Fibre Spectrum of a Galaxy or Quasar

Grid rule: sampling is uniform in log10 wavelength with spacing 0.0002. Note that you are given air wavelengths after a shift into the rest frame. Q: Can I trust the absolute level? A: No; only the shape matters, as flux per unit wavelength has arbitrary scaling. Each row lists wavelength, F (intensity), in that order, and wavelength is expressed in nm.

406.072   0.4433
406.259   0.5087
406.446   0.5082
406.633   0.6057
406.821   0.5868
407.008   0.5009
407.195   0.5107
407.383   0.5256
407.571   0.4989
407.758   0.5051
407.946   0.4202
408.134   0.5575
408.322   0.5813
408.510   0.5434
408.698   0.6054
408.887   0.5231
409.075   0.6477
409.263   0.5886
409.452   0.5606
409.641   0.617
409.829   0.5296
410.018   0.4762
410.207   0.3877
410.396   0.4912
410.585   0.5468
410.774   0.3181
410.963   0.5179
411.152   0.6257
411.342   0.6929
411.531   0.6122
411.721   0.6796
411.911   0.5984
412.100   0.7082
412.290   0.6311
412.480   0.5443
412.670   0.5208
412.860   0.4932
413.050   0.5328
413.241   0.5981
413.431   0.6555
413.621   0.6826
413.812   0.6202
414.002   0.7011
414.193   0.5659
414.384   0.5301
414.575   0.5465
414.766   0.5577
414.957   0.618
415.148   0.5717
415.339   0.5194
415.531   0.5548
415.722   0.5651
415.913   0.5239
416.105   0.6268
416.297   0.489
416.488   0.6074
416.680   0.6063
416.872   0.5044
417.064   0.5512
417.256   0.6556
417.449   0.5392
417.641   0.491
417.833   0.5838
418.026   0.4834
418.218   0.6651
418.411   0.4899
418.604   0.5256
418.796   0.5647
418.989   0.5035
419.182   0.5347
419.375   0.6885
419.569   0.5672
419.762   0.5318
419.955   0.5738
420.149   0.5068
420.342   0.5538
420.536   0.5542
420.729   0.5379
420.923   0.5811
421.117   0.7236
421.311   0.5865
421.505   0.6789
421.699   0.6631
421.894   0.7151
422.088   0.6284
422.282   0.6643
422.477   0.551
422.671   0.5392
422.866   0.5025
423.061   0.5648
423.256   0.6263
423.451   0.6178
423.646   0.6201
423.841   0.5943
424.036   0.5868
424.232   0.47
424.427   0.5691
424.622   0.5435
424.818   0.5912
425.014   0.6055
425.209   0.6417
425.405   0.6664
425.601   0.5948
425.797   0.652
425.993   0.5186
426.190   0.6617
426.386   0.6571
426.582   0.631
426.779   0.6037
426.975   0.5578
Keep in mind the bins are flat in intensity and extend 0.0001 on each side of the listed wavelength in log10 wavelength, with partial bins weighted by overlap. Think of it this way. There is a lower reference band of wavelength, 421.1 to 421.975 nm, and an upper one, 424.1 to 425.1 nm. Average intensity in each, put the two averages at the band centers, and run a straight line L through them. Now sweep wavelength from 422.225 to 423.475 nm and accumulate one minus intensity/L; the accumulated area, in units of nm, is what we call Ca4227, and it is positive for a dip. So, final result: 0.09 nm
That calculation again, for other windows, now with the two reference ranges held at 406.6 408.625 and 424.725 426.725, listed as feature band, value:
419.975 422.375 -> -0.06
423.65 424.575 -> 0.08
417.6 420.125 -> 0.14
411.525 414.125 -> -0.26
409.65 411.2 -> 0.15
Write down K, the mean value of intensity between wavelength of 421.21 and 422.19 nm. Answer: 0.655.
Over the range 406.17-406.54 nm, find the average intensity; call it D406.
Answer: 0.509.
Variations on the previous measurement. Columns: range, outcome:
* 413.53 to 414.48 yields 0.619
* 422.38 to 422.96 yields 0.531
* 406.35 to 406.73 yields 0.556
